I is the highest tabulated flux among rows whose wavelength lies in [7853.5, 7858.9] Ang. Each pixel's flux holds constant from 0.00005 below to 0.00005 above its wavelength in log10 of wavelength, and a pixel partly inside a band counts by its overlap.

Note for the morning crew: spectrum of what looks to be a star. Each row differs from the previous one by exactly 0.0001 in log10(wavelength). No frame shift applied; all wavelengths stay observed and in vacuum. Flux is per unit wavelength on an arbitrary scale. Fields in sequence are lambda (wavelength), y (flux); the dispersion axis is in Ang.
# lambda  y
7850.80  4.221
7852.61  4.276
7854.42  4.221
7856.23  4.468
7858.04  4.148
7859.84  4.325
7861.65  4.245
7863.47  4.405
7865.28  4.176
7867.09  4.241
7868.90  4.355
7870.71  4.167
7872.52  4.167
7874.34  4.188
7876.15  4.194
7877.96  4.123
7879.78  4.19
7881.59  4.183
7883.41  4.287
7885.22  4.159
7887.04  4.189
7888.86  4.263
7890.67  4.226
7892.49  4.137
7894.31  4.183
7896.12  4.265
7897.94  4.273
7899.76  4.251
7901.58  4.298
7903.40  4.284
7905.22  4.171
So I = 4.468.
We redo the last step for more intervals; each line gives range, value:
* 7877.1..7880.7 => 4.19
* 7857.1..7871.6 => 4.405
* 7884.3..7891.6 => 4.263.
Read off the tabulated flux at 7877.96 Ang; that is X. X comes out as 4.123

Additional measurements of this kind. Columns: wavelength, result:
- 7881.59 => 4.183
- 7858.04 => 4.148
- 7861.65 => 4.245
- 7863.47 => 4.405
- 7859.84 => 4.325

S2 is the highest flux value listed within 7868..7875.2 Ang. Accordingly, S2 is 4.355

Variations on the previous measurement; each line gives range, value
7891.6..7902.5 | 4.298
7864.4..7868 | 4.241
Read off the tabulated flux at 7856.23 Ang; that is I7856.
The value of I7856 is 4.468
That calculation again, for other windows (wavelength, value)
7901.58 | 4.298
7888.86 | 4.263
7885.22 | 4.159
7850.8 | 4.221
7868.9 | 4.355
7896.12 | 4.265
